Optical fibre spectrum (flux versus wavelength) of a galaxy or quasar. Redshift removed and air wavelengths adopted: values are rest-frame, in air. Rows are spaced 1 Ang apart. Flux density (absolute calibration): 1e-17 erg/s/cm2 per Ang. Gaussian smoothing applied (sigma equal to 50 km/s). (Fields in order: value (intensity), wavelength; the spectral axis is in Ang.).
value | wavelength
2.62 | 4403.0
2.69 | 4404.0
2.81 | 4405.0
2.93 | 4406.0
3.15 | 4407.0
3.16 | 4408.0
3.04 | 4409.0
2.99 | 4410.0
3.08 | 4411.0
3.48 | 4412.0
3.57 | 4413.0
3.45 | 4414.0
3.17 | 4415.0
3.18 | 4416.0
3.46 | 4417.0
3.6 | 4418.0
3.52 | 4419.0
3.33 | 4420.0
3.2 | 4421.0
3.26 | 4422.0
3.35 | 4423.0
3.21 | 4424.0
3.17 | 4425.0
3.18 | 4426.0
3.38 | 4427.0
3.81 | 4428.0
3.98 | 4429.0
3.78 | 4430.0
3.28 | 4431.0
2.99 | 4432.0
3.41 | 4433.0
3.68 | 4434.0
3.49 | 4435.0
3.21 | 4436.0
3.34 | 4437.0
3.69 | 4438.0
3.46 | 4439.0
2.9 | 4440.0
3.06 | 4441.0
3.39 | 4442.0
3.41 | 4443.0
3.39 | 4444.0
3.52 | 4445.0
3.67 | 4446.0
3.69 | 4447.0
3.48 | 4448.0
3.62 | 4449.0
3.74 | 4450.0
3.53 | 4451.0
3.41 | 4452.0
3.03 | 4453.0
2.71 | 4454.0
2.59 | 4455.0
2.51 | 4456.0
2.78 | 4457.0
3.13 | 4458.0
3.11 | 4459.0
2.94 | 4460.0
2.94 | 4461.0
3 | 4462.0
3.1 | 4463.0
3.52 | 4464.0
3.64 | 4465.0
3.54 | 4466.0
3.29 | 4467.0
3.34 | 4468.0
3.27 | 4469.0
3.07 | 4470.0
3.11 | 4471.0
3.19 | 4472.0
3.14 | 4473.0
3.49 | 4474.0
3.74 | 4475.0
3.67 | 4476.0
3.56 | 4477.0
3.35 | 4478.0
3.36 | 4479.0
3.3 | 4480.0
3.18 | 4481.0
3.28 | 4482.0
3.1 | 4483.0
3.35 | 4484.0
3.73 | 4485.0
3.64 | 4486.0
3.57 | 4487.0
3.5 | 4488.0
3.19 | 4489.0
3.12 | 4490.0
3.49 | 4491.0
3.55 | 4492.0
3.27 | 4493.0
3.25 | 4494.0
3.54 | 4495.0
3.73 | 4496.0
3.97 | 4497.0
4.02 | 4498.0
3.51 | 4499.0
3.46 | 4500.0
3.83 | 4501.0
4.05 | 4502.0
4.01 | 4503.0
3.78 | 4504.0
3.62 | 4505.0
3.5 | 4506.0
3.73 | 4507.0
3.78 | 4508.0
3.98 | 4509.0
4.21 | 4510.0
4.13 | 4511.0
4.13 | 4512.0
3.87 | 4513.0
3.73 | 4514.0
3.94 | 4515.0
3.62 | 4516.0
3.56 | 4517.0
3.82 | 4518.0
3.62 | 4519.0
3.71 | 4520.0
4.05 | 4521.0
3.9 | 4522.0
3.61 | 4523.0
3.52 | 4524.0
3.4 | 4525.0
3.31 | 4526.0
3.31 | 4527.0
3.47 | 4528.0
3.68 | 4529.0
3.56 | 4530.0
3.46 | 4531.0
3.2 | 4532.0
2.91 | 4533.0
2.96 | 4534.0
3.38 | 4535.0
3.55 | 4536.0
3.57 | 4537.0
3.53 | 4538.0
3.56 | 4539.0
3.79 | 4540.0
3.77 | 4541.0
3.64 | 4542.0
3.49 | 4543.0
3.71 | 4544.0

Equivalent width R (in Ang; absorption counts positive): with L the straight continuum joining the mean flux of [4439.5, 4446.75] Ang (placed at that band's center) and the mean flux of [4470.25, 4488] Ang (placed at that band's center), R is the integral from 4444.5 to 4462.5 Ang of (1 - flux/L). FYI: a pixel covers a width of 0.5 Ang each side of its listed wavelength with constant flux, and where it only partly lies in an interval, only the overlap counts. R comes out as 0.9 Ang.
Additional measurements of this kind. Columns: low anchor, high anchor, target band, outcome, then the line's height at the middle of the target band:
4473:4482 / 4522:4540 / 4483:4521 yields -2.8 Ang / 3.43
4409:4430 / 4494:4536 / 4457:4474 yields 1.5 Ang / 3.51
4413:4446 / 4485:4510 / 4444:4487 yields 2.7 Ang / 3.52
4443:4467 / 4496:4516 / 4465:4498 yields 1.3 Ang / 3.56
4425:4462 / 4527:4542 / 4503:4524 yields -2.4 Ang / 3.42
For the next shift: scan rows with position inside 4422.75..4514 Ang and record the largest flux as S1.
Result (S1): 4.21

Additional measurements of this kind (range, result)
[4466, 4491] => 3.74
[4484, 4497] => 3.97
